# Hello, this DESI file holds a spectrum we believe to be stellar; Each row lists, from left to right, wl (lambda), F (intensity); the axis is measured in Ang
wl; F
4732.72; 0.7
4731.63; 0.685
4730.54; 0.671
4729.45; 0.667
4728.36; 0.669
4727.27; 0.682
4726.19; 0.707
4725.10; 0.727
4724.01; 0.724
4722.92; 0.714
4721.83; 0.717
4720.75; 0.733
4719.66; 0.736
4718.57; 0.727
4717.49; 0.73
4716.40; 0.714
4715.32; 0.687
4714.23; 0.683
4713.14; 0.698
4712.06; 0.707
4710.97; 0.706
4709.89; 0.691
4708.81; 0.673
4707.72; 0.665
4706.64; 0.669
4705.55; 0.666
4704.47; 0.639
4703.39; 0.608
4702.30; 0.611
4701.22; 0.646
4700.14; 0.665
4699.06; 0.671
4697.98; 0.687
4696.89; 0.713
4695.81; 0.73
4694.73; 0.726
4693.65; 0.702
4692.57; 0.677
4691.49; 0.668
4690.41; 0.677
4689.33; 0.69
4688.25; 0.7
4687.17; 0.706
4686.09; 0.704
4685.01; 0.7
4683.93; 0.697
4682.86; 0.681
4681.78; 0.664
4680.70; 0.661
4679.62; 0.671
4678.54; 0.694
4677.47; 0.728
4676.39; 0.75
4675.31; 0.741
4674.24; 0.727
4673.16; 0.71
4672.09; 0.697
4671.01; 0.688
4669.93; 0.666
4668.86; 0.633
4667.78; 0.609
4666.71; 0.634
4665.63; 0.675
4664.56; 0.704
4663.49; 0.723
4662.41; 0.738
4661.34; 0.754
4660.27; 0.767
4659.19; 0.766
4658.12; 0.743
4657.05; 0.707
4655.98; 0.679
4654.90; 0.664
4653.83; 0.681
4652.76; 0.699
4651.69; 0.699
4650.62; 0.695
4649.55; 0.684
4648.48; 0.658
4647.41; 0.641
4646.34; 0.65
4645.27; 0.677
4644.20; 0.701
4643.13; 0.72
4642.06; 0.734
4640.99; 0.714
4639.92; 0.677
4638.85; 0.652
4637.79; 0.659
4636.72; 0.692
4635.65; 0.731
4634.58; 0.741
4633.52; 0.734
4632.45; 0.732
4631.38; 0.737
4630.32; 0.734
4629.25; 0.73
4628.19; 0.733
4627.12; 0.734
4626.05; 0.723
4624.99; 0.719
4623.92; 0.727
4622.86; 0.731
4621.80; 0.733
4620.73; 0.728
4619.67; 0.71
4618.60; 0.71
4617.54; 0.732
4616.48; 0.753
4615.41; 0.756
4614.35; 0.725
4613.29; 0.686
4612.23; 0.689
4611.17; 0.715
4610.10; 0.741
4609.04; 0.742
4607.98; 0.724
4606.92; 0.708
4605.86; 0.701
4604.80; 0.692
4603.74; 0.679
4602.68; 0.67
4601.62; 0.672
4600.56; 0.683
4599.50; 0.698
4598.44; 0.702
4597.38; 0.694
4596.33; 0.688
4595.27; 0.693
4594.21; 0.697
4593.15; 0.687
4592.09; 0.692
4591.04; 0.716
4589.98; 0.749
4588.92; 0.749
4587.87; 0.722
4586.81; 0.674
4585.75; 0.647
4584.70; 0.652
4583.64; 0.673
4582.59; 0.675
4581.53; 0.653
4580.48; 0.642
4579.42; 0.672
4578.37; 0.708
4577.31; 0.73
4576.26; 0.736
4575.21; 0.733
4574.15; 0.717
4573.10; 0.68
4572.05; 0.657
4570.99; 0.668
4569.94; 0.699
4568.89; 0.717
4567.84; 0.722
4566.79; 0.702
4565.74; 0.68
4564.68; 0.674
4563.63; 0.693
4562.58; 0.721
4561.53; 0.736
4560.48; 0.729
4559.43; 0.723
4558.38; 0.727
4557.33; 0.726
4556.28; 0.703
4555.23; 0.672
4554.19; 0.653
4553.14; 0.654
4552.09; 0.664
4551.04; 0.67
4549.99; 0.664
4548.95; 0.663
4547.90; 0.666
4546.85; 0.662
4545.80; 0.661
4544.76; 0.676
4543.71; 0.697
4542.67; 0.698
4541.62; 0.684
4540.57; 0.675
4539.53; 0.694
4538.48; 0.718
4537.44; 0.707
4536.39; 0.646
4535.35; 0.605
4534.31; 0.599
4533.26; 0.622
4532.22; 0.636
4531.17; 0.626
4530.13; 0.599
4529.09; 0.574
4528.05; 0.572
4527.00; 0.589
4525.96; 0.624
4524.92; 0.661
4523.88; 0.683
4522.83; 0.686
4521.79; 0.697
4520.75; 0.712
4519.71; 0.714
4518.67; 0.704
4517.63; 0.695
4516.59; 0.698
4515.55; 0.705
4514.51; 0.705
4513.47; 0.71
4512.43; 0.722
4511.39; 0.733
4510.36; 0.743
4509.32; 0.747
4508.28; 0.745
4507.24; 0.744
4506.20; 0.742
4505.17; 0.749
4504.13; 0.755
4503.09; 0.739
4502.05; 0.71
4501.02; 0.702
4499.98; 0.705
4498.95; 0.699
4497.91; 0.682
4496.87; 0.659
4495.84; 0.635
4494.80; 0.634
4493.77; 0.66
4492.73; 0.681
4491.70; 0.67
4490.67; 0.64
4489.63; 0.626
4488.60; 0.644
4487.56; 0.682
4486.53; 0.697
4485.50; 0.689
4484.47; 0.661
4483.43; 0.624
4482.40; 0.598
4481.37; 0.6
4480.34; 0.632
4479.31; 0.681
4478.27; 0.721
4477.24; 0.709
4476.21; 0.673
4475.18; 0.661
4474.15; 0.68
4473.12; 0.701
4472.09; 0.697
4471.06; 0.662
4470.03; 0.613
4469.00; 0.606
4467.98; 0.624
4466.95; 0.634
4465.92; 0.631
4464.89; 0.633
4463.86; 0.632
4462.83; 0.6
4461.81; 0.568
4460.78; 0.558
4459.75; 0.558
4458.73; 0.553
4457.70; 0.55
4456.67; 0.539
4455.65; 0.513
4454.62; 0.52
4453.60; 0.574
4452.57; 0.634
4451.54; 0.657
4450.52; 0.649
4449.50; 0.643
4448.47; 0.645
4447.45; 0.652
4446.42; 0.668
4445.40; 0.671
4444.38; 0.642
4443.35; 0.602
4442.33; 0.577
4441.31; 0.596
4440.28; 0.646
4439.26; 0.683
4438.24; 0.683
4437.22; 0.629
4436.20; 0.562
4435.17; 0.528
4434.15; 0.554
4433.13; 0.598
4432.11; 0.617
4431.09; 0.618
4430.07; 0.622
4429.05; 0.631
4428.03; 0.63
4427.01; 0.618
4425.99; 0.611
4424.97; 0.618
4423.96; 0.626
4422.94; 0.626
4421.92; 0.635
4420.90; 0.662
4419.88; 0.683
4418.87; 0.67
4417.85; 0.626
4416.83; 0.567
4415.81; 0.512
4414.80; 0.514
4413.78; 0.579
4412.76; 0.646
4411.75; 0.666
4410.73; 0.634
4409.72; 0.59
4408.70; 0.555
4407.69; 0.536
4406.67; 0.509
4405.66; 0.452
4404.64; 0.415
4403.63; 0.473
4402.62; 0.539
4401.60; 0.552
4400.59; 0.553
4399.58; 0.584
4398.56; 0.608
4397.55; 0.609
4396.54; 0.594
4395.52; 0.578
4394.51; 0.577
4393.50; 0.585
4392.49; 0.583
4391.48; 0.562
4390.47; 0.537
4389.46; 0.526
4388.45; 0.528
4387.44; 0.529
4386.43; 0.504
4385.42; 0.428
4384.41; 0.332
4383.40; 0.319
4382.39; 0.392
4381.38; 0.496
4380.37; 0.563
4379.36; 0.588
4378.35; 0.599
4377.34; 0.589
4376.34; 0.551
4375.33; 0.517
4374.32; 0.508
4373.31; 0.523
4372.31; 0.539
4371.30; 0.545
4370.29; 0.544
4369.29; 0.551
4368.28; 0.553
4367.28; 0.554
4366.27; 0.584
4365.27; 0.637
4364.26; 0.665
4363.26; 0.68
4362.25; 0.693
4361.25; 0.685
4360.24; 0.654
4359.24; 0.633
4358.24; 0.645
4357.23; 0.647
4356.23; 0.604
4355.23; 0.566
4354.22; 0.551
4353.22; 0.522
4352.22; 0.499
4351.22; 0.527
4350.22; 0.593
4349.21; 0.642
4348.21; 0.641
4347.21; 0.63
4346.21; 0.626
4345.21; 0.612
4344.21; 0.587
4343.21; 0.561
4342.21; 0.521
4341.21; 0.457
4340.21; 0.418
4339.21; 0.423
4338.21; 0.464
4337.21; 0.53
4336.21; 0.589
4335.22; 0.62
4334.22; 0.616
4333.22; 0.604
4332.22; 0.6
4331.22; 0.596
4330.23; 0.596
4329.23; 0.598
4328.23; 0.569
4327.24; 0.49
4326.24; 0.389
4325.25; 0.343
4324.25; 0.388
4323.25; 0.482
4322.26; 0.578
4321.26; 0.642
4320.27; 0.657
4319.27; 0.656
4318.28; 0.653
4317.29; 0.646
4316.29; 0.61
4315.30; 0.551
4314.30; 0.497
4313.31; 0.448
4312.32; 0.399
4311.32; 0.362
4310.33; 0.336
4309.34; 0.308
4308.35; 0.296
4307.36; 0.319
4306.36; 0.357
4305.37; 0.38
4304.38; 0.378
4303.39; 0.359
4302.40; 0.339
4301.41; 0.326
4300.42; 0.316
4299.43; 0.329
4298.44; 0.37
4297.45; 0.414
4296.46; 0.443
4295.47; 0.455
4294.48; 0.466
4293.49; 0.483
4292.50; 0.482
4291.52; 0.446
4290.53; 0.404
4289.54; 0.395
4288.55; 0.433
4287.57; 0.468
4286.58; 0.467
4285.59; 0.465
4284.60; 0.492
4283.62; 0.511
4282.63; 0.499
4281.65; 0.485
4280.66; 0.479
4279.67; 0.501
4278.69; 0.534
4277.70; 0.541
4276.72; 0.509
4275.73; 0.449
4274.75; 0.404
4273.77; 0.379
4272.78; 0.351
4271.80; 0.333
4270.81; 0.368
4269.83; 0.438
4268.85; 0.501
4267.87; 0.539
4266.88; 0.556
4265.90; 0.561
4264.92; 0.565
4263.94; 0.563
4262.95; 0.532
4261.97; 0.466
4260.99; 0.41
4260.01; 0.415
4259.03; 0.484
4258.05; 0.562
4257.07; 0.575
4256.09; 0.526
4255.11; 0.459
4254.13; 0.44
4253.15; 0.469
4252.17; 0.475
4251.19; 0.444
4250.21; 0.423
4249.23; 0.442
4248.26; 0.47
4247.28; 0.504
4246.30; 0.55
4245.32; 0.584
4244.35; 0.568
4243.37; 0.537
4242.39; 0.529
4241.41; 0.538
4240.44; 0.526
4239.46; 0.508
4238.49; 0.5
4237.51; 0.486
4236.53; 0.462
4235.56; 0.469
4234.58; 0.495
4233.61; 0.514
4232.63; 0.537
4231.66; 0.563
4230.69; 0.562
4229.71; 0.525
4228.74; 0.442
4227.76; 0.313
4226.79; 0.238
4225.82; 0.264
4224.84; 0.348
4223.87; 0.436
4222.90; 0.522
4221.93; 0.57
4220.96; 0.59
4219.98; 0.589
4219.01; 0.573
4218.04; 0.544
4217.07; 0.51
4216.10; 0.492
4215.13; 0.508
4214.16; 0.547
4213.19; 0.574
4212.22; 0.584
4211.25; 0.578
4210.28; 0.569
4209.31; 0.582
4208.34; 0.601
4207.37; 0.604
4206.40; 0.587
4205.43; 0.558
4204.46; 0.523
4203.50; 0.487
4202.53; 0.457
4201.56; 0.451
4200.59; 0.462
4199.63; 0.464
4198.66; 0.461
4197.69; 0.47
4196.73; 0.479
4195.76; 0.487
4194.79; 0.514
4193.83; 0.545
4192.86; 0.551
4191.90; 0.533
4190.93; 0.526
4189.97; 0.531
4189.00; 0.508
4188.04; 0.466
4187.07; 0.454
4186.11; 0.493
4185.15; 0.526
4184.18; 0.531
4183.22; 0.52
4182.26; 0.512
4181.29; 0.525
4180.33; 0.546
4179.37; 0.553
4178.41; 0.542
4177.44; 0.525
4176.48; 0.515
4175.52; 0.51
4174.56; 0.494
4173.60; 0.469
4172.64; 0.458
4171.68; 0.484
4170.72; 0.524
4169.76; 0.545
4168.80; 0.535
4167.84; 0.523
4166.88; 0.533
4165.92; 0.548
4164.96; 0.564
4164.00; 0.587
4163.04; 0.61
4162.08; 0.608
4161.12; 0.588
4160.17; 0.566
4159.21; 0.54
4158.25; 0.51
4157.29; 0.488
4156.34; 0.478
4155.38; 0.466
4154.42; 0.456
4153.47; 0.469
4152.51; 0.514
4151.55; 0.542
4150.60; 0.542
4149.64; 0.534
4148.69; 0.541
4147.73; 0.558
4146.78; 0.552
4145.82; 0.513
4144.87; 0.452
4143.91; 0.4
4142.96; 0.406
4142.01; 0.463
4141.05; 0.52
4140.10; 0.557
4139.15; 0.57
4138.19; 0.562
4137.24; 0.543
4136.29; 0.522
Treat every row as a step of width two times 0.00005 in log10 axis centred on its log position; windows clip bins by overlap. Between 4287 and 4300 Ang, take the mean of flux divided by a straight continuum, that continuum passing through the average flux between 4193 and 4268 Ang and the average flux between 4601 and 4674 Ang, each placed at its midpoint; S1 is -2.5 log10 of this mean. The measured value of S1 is 0.24 mag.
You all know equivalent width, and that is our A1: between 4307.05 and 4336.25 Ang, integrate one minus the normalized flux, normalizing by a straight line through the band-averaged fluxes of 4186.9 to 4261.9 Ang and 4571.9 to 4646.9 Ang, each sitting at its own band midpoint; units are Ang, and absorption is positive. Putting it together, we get 2.1 Ang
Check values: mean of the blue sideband 0.502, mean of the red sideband 0.705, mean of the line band 0.515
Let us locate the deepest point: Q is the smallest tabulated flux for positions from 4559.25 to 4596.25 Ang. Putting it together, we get 0.642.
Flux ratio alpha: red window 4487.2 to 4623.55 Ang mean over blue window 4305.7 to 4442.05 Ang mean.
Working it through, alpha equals 1.24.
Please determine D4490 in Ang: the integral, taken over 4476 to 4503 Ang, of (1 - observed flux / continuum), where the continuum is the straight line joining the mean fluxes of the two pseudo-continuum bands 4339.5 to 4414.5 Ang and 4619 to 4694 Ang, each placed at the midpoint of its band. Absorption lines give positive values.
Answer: -2.2 Ang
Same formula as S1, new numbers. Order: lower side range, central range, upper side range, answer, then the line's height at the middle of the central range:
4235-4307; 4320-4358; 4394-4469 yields -0.06 mag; 0.52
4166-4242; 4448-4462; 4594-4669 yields 0.07 mag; 0.624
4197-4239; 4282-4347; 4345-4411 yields 0.12 mag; 0.537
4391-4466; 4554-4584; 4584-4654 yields -0.03 mag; 0.676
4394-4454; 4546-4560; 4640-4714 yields -0.06 mag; 0.646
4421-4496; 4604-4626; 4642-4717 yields -0.08 mag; 0.672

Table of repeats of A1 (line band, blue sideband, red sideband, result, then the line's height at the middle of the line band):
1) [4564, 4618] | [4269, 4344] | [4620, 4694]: -3.4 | 0.657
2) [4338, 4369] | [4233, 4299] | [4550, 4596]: -2.5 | 0.54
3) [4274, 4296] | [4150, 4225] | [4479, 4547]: 3.8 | 0.569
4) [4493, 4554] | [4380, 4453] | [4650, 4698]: -4.9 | 0.629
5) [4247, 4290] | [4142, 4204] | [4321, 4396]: 4.6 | 0.532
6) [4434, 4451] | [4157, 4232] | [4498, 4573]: 0.3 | 0.64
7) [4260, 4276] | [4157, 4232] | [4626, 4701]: 2.4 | 0.544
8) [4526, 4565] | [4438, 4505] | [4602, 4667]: 0.4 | 0.673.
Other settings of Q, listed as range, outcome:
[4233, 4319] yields 0.296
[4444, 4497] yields 0.513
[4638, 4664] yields 0.641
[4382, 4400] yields 0.319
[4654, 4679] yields 0.609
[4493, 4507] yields 0.634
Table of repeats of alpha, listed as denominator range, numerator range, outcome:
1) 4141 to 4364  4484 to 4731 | 1.37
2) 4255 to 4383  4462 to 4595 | 1.34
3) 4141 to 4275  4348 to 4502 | 1.19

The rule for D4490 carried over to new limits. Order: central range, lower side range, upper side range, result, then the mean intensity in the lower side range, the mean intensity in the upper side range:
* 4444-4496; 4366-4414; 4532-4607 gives -2.5 Ang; 0.539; 0.687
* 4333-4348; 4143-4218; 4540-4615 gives 1.0 Ang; 0.521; 0.694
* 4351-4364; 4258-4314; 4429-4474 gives -2.5 Ang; 0.435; 0.613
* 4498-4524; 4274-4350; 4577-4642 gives -3.5 Ang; 0.486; 0.706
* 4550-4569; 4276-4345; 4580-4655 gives -1.1 Ang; 0.478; 0.703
